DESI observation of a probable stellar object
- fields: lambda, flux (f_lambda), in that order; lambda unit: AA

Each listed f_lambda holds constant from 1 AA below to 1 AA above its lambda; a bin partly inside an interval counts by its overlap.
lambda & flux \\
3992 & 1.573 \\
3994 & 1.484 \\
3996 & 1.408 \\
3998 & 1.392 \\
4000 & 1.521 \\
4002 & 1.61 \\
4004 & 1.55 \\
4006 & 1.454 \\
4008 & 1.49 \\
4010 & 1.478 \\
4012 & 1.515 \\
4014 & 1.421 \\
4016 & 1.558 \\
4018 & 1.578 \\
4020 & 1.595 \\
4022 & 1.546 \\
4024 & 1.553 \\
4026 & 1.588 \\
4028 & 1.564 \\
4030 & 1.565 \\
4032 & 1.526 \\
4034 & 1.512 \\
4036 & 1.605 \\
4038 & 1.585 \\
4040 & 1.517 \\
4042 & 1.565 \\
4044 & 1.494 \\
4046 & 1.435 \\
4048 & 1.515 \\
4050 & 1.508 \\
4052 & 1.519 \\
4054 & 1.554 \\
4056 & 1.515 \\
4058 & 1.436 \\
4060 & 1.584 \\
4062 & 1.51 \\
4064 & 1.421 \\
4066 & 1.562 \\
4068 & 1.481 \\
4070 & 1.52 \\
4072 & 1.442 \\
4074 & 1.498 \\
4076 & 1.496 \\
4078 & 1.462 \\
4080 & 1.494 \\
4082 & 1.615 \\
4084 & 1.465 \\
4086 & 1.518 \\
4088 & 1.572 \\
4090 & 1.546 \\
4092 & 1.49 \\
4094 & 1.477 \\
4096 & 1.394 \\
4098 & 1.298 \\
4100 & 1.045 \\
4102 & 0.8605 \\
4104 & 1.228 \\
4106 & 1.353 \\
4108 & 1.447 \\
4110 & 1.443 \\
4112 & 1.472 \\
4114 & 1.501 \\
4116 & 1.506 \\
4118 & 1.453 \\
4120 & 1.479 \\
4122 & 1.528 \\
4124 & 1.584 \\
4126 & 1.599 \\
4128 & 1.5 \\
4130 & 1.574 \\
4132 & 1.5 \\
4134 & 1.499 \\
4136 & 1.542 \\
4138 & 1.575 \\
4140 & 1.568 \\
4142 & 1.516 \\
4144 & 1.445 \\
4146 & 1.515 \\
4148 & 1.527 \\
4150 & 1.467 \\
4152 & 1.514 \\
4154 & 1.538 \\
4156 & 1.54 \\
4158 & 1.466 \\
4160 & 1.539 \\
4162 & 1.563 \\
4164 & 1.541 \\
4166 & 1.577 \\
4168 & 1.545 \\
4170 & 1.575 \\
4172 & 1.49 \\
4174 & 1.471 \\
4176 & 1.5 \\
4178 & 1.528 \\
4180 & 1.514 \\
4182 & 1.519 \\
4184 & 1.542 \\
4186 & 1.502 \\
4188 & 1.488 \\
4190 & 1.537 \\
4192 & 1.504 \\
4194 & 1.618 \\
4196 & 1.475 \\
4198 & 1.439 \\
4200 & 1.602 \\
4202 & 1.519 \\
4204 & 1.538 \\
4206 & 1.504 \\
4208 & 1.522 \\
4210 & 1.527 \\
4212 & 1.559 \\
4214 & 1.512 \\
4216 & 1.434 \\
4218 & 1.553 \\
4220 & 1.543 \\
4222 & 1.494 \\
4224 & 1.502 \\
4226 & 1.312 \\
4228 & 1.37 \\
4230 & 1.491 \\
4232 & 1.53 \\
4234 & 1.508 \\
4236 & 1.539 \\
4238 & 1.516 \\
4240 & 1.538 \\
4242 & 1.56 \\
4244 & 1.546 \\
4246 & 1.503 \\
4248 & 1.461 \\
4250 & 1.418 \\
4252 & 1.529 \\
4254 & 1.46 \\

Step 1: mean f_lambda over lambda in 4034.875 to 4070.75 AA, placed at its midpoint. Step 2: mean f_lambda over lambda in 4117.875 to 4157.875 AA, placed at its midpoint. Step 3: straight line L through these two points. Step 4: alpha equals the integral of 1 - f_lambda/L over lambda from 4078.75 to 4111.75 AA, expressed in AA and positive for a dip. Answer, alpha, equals 2.8 AA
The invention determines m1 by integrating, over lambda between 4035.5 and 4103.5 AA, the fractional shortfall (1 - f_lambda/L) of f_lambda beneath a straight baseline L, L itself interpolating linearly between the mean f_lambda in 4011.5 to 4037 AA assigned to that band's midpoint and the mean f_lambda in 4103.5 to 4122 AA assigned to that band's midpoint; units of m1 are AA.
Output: 1.2 AA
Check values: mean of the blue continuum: 1.55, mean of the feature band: 1.47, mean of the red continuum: 1.44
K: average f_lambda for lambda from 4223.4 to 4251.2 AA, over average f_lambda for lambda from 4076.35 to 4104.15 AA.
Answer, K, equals 1.06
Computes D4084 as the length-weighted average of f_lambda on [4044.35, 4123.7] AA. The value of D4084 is 1.45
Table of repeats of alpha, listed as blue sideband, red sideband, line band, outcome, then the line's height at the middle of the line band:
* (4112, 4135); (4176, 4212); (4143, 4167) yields 0.0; 1.52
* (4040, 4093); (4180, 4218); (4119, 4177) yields -0.4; 1.52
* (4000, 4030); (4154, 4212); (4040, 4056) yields 0.2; 1.53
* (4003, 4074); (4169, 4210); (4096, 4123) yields 2.9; 1.52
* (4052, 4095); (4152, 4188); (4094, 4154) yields 2.7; 1.52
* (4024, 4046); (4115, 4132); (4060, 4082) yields 0.6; 1.54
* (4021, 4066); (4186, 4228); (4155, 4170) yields -0.3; 1.51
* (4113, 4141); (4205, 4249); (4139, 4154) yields 0.1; 1.52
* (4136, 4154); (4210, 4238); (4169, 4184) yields -0.1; 1.51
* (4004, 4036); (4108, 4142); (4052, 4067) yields 0.1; 1.53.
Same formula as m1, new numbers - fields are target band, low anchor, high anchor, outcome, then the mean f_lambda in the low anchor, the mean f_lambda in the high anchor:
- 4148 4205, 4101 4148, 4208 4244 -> -1.5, 1.47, 1.5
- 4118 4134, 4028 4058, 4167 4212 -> -0.1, 1.53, 1.52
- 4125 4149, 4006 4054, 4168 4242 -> -0.2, 1.53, 1.51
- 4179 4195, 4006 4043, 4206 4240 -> -0.3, 1.54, 1.5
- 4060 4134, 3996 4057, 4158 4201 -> 3.4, 1.53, 1.53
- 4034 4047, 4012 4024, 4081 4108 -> -0.4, 1.54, 1.38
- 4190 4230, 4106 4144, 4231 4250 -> 0.3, 1.51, 1.52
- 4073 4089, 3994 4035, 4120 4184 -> 0.1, 1.52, 1.53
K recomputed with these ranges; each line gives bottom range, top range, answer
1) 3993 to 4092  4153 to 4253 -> 1.00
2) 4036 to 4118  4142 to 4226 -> 1.04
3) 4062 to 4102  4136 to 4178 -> 1.05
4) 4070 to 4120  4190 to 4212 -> 1.07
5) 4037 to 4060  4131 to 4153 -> 1.00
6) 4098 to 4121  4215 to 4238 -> 1.10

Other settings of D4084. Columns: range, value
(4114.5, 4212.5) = 1.52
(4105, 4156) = 1.51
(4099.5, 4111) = 1.24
